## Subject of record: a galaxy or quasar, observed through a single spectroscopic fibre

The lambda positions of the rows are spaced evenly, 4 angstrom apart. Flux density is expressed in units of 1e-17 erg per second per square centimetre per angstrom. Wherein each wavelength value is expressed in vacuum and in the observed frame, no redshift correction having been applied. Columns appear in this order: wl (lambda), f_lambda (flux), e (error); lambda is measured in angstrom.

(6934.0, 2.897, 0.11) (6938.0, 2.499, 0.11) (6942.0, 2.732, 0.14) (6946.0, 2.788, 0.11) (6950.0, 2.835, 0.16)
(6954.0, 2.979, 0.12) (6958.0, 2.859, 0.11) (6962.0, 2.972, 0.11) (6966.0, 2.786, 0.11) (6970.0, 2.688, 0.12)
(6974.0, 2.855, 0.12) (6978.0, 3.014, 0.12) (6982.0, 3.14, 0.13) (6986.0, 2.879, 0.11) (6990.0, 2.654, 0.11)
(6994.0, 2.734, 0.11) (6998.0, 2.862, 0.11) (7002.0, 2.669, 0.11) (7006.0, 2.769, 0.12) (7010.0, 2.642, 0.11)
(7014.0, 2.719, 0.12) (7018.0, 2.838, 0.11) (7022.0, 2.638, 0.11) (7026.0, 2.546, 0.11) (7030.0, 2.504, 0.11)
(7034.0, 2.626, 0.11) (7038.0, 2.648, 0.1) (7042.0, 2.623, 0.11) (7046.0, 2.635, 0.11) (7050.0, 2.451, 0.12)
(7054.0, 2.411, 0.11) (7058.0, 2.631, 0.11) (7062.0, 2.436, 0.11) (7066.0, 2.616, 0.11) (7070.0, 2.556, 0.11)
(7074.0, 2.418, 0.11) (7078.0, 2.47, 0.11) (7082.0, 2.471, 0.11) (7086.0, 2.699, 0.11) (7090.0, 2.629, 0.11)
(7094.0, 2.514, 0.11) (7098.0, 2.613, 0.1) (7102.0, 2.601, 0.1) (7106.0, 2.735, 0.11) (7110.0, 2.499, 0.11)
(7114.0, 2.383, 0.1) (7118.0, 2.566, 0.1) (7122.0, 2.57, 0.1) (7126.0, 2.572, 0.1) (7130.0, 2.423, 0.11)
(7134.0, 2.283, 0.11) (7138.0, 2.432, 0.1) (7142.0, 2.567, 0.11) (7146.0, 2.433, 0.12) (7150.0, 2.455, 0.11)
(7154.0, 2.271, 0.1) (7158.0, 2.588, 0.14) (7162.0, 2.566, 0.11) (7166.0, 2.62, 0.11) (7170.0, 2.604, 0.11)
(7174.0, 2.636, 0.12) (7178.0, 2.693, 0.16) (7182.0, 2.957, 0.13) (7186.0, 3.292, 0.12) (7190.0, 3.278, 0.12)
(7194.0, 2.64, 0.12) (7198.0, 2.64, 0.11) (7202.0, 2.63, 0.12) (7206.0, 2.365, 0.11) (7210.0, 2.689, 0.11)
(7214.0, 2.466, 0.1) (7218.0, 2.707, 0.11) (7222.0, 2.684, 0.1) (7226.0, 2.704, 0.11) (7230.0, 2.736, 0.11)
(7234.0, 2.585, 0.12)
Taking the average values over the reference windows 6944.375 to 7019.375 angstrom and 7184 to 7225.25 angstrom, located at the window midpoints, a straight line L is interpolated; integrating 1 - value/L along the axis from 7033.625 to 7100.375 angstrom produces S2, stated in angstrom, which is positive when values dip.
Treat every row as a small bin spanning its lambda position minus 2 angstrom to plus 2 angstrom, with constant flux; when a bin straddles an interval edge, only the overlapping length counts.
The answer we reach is 5.7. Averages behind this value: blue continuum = 2.83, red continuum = 2.74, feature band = 2.55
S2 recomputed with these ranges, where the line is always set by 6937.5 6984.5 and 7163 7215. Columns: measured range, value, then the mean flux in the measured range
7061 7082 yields 2.2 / 2.5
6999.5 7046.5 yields 2.8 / 2.66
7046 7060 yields 1.4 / 2.52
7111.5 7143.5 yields 3.4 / 2.47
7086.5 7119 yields 2.4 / 2.57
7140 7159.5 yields 2.1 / 2.46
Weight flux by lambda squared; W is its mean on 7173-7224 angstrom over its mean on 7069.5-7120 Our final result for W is 1.1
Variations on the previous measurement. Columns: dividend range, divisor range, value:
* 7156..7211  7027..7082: 1.12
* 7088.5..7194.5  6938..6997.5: 0.97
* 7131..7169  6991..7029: 0.95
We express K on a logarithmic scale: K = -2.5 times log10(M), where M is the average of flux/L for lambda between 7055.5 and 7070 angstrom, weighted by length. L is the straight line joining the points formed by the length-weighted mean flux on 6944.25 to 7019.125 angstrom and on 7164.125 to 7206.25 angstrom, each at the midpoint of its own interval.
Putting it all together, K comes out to 0.102 mag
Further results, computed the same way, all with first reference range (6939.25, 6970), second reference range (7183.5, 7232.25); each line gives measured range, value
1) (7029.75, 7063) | 0.10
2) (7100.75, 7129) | 0.09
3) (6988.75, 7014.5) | 0.04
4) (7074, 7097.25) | 0.10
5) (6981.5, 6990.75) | -0.02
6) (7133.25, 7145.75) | 0.13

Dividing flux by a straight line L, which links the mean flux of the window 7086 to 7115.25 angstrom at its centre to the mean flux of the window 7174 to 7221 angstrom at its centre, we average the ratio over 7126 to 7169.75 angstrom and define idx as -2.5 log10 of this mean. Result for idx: 0.08 mag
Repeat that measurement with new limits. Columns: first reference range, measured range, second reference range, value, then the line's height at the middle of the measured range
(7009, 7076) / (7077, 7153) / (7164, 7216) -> 0.06 mag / 2.66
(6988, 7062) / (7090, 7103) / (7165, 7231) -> 0.04 mag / 2.68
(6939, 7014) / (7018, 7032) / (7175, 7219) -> 0.08 mag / 2.8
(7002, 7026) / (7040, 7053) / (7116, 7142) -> 0.03 mag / 2.64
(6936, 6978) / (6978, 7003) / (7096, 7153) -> -0.04 mag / 2.75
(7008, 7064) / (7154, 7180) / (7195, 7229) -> 0.01 mag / 2.61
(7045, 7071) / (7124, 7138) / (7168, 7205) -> 0.11 mag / 2.69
